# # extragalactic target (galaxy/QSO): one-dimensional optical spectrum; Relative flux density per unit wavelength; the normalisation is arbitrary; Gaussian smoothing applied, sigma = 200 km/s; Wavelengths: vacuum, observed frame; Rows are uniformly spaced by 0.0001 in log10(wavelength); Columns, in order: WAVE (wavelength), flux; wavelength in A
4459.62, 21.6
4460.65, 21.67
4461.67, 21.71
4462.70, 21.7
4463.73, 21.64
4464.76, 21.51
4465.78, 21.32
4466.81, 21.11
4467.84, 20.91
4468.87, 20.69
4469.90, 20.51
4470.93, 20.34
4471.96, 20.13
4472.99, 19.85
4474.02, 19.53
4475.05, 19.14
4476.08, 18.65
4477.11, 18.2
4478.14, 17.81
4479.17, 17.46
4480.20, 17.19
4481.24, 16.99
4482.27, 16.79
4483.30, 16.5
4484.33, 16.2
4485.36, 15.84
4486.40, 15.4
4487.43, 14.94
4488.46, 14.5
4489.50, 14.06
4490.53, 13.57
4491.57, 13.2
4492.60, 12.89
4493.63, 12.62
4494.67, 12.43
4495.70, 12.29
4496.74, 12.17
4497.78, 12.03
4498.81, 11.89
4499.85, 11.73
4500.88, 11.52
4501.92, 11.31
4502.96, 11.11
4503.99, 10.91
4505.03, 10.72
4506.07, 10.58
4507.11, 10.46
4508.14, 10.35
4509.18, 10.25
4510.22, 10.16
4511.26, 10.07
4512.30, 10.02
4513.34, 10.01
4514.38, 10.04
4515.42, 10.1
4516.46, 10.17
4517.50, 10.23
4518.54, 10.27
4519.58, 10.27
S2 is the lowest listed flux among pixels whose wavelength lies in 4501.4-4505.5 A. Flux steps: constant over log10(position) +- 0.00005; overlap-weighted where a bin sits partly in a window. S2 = 10.72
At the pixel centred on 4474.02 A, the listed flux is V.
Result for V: 19.53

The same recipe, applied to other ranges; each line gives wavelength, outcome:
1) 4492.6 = 12.89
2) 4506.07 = 10.58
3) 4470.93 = 20.34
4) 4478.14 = 17.81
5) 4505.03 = 10.72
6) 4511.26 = 10.07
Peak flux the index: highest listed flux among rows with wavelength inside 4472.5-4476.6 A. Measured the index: 19.85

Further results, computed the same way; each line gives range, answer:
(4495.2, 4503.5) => 12.29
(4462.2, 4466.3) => 21.7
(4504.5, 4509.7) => 10.72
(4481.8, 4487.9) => 16.79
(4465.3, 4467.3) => 21.32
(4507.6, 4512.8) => 10.35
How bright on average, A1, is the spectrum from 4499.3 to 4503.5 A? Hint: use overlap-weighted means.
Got 11.4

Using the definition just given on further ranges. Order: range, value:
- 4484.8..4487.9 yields 15.4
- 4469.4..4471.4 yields 20.4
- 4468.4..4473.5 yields 20.3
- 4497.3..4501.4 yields 11.8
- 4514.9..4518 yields 10.2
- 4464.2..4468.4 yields 21.2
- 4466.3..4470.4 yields 20.8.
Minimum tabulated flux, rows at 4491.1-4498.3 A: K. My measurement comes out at 12.03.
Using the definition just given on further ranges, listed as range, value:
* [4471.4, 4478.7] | 17.81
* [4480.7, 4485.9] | 15.84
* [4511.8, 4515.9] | 10.01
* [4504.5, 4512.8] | 10.02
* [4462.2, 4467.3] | 21.11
